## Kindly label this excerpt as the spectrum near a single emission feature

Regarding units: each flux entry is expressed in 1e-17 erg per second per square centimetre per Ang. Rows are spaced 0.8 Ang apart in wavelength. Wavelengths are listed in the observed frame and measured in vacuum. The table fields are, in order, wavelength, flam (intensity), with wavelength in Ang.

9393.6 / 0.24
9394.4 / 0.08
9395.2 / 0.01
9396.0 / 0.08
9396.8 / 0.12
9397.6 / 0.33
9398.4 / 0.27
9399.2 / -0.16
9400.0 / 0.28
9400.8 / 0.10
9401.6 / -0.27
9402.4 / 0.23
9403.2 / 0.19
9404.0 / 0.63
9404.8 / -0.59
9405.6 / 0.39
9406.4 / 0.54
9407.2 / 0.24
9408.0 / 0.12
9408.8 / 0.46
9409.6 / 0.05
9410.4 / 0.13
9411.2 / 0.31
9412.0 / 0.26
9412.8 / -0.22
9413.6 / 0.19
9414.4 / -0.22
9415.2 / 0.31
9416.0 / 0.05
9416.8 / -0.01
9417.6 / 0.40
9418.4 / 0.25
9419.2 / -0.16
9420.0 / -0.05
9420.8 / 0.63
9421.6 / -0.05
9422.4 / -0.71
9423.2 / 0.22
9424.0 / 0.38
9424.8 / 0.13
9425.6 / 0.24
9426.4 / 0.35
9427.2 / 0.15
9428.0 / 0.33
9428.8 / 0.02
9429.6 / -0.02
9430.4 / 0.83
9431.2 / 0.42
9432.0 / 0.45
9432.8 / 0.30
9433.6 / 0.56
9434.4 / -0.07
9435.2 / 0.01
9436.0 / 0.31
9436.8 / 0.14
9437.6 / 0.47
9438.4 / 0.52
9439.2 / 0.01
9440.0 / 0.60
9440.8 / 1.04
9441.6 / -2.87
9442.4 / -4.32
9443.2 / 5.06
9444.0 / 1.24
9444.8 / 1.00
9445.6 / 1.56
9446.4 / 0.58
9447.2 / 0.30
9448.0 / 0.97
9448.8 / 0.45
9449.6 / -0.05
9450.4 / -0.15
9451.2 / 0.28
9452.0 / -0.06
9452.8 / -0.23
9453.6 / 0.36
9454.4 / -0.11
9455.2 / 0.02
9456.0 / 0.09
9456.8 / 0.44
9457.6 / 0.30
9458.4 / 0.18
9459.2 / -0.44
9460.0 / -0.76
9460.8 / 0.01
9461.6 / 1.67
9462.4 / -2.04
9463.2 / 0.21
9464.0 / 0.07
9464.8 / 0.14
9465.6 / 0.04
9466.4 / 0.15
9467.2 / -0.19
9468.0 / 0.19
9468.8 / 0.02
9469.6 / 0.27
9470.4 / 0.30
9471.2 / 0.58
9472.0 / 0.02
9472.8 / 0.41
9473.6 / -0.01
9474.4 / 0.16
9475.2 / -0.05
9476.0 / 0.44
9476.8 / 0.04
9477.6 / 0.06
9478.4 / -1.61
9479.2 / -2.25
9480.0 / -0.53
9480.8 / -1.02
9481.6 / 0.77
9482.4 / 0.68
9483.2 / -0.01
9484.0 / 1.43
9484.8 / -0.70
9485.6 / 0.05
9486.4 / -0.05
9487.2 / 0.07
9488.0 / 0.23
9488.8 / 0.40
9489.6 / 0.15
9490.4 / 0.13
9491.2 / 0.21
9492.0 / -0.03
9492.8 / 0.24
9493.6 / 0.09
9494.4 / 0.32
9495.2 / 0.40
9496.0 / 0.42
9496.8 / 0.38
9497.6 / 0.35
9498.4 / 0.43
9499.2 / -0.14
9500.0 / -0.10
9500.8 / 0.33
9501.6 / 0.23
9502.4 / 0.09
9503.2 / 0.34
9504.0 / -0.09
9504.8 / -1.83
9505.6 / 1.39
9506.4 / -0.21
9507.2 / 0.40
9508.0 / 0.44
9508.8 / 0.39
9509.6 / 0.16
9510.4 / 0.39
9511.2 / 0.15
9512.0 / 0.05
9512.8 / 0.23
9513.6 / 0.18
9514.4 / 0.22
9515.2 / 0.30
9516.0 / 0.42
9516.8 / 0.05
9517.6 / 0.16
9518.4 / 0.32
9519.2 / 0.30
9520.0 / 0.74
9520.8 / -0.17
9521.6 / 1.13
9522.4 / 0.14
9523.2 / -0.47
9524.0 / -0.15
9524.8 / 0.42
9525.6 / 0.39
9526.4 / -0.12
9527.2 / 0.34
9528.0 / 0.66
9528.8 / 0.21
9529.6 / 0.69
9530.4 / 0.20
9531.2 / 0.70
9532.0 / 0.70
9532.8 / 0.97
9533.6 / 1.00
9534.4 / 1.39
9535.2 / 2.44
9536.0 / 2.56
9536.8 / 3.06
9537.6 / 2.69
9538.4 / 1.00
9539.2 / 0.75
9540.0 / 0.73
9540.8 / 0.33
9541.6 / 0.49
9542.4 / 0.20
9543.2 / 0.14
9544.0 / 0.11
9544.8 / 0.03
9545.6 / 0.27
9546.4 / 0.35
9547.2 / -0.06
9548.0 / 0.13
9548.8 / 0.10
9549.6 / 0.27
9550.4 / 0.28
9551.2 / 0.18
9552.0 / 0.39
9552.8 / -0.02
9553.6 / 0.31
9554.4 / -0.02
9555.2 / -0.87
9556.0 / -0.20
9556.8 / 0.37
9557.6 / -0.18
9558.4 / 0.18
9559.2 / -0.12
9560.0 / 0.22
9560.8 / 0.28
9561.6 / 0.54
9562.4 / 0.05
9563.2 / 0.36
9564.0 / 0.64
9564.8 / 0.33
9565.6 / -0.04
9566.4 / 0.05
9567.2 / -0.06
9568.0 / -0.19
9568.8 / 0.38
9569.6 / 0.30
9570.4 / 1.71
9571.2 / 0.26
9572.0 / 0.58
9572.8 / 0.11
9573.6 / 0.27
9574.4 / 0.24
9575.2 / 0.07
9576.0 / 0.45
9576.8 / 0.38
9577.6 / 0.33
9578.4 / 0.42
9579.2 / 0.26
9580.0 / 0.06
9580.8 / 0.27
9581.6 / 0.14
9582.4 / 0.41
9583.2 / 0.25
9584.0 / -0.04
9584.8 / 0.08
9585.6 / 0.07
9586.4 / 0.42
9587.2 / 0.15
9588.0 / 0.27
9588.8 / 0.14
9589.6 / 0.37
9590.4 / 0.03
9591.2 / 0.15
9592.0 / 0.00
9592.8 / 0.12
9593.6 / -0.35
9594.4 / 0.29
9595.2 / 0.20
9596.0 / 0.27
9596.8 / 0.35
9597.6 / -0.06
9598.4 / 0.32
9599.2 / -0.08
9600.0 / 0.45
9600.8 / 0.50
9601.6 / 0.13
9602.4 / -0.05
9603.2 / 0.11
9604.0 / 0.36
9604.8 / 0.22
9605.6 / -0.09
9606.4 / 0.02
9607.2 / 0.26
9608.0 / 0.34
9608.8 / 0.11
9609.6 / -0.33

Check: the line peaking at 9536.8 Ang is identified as [O III]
